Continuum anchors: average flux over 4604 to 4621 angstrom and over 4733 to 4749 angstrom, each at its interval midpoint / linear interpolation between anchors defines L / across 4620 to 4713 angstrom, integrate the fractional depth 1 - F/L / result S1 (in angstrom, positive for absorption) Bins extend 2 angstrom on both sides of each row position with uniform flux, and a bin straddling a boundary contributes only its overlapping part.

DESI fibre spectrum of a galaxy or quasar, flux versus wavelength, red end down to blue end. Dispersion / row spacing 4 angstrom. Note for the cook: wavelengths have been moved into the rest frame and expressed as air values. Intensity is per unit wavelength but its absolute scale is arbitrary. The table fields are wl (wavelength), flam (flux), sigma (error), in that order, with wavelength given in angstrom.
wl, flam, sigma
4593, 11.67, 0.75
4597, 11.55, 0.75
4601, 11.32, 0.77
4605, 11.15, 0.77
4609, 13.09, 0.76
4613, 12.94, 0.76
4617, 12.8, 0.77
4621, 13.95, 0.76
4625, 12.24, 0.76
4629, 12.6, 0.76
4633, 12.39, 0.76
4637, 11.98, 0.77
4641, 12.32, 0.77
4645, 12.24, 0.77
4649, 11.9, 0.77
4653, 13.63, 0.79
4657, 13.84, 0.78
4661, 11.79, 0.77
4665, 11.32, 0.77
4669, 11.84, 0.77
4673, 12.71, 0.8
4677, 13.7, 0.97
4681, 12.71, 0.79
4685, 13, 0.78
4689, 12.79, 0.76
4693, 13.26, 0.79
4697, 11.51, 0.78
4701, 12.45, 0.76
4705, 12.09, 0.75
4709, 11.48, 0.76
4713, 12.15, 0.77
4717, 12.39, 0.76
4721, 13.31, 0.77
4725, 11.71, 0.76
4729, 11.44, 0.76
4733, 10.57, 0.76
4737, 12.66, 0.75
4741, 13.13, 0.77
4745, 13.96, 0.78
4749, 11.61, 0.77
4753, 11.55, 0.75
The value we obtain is 1.8 angstrom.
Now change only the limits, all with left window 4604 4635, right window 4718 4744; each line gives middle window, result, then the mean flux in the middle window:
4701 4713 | 0.4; 12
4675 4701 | -0.8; 12.8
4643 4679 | -0.1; 12.6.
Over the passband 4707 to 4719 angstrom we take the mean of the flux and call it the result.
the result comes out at 12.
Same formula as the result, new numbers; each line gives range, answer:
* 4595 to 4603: 11.4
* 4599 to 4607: 11.2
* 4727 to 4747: 12.4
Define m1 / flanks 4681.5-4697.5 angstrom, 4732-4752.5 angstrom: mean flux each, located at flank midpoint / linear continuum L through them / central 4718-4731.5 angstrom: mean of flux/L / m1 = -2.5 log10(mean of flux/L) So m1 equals 0.037 mag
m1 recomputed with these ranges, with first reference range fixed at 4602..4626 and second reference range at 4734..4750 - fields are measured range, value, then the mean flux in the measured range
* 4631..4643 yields 0.04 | 12.2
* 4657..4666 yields 0.05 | 12.1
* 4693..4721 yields 0.05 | 12.2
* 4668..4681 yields -0.01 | 12.8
